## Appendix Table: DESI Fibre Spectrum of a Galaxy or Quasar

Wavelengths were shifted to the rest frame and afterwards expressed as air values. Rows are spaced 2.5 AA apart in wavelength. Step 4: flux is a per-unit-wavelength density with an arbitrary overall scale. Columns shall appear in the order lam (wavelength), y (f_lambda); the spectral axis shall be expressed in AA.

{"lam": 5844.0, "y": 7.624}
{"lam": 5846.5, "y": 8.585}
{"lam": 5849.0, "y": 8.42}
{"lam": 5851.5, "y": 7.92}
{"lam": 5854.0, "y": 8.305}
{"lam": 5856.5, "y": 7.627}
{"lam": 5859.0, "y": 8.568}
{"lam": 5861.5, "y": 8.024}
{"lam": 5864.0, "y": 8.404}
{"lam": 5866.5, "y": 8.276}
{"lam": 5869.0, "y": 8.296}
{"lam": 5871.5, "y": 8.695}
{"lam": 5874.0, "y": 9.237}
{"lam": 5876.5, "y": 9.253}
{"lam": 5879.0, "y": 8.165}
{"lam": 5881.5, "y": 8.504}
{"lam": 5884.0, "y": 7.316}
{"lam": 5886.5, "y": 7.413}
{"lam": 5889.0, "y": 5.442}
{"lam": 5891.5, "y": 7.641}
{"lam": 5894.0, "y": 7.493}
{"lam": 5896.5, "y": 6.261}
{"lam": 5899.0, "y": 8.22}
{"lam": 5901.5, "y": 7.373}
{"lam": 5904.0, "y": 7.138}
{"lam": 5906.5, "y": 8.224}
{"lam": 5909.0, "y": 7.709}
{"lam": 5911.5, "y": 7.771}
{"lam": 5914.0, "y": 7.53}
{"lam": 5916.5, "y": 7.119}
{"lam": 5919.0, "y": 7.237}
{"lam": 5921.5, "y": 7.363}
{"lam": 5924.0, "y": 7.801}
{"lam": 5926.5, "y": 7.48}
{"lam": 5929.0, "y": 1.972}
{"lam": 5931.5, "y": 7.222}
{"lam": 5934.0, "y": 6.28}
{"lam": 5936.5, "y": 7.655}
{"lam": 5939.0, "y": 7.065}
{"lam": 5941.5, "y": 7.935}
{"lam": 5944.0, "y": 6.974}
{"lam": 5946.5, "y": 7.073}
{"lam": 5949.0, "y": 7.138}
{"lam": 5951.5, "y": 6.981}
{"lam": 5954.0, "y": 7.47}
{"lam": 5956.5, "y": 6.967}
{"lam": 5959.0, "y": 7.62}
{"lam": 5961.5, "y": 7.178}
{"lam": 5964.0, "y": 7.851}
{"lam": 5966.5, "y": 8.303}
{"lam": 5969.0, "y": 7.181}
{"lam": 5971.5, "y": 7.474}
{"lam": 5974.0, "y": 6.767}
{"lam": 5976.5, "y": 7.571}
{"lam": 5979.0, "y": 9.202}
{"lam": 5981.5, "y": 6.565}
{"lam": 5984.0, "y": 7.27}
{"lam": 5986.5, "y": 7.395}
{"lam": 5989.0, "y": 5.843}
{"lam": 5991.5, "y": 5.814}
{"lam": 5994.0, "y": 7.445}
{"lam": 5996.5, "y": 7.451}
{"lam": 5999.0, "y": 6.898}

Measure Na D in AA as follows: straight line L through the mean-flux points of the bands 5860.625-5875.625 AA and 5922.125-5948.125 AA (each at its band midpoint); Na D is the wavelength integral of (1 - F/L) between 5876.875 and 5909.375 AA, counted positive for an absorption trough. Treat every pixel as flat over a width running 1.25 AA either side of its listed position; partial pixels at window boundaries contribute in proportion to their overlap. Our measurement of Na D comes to 1.5 AA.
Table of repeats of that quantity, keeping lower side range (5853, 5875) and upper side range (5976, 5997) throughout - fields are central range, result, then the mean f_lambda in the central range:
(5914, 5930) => 2.4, 6.65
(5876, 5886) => 0.0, 8.17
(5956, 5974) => -0.3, 7.48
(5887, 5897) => 1.6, 6.8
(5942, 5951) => 0.5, 7.13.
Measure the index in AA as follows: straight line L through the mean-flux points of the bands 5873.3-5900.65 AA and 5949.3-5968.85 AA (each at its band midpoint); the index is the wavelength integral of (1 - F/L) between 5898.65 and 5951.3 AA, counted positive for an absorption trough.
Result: 3.0 AA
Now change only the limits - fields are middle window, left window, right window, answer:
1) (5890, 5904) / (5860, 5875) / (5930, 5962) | 1.1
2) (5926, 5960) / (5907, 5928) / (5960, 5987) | 3.0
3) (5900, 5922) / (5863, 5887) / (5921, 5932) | -2.0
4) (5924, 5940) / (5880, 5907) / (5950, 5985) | 2.2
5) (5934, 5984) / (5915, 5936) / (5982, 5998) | -4.8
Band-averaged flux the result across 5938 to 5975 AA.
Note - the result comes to 7.34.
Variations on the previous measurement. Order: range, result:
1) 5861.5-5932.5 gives 7.53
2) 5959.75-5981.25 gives 7.64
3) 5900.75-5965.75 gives 7.17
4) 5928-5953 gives 6.68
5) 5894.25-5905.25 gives 7.27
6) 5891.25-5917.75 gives 7.49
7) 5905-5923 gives 7.56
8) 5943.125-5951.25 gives 7.06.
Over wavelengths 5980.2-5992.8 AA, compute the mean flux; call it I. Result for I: 6.59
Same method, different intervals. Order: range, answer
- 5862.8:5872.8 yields 8.42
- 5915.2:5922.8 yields 7.25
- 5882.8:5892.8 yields 6.95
